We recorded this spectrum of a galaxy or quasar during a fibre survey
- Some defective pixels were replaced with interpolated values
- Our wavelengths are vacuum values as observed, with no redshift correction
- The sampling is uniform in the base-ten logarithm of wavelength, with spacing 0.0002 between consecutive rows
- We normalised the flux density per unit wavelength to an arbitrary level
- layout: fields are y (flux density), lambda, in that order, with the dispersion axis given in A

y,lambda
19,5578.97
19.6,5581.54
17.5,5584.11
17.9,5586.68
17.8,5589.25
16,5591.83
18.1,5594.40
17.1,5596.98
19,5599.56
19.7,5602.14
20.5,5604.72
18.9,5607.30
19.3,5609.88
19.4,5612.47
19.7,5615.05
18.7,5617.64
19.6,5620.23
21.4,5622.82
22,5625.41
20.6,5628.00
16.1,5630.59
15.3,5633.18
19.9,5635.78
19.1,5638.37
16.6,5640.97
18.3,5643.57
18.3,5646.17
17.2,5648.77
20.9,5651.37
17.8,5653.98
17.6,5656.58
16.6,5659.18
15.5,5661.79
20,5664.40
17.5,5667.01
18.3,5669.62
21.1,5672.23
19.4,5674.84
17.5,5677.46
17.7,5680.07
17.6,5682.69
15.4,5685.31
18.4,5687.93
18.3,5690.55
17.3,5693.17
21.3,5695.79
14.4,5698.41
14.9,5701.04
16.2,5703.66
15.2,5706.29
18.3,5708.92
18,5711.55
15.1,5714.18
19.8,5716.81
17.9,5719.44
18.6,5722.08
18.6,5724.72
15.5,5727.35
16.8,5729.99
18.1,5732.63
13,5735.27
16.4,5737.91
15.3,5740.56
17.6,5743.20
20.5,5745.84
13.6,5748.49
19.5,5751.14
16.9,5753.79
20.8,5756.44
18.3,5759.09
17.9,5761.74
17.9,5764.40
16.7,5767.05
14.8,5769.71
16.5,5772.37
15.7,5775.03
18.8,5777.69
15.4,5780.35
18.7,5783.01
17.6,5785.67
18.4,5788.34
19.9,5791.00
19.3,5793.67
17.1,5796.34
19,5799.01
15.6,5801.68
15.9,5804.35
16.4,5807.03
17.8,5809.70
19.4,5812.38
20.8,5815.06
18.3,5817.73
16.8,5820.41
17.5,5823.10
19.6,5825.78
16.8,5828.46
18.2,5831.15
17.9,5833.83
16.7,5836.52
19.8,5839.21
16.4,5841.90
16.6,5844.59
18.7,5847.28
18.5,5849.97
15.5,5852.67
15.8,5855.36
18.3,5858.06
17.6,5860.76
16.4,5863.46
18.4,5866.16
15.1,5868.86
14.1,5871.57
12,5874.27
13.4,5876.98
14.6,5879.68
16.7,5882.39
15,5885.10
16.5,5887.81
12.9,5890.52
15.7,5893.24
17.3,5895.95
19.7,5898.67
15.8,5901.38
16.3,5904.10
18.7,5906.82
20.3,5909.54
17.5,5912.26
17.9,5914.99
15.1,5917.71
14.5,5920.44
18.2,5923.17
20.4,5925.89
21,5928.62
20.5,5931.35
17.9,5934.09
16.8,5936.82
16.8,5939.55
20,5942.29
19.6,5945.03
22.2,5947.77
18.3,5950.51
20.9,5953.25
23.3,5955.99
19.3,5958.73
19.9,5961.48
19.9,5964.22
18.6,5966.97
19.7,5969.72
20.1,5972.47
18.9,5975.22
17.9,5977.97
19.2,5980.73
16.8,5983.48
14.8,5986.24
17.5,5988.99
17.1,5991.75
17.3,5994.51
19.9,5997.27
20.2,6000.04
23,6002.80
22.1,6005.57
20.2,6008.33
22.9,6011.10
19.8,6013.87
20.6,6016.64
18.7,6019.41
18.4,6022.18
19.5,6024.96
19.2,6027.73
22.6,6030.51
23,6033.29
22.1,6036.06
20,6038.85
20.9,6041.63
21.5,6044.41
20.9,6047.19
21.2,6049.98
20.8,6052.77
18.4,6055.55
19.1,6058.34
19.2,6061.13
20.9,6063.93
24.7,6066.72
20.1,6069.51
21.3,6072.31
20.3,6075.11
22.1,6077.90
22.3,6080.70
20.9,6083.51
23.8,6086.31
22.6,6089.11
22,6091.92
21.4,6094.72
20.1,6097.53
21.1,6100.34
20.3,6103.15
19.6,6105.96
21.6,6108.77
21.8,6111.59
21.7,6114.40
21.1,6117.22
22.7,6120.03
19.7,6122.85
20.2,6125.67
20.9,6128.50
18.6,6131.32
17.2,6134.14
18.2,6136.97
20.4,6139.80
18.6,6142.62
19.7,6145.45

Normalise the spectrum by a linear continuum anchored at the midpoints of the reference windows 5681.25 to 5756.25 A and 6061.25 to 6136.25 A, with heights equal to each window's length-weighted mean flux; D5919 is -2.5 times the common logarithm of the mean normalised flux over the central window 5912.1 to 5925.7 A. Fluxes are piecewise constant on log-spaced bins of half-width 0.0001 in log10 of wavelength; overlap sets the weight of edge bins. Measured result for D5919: 0.14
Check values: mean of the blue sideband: 17.1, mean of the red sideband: 21.1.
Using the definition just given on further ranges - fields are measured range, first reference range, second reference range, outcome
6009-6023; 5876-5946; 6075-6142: -0.054 mag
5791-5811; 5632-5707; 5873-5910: -0.049 mag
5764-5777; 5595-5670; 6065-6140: 0.184 mag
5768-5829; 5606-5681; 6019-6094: 0.109 mag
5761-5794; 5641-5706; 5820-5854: 0.014 mag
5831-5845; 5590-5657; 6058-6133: 0.128 mag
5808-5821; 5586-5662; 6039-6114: 0.054 mag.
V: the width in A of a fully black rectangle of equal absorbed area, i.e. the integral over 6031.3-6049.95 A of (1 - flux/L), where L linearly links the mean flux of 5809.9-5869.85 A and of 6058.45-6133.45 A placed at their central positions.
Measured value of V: -1.0 A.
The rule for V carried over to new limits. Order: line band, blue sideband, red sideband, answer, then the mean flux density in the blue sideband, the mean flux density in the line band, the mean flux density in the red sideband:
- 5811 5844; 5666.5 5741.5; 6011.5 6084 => 0.7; 17.3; 18.1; 20.7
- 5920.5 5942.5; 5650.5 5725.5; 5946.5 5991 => 0.4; 17.7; 18.6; 19.2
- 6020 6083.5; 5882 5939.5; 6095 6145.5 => -5.0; 17.4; 20.8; 20.2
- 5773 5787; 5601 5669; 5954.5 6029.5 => 1.3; 18.7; 17.2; 19.5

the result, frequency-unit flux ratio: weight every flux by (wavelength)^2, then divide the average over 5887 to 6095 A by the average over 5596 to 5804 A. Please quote 1.21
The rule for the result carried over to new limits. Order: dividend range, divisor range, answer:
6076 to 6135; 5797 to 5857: 1.31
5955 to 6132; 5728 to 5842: 1.27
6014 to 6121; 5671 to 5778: 1.36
